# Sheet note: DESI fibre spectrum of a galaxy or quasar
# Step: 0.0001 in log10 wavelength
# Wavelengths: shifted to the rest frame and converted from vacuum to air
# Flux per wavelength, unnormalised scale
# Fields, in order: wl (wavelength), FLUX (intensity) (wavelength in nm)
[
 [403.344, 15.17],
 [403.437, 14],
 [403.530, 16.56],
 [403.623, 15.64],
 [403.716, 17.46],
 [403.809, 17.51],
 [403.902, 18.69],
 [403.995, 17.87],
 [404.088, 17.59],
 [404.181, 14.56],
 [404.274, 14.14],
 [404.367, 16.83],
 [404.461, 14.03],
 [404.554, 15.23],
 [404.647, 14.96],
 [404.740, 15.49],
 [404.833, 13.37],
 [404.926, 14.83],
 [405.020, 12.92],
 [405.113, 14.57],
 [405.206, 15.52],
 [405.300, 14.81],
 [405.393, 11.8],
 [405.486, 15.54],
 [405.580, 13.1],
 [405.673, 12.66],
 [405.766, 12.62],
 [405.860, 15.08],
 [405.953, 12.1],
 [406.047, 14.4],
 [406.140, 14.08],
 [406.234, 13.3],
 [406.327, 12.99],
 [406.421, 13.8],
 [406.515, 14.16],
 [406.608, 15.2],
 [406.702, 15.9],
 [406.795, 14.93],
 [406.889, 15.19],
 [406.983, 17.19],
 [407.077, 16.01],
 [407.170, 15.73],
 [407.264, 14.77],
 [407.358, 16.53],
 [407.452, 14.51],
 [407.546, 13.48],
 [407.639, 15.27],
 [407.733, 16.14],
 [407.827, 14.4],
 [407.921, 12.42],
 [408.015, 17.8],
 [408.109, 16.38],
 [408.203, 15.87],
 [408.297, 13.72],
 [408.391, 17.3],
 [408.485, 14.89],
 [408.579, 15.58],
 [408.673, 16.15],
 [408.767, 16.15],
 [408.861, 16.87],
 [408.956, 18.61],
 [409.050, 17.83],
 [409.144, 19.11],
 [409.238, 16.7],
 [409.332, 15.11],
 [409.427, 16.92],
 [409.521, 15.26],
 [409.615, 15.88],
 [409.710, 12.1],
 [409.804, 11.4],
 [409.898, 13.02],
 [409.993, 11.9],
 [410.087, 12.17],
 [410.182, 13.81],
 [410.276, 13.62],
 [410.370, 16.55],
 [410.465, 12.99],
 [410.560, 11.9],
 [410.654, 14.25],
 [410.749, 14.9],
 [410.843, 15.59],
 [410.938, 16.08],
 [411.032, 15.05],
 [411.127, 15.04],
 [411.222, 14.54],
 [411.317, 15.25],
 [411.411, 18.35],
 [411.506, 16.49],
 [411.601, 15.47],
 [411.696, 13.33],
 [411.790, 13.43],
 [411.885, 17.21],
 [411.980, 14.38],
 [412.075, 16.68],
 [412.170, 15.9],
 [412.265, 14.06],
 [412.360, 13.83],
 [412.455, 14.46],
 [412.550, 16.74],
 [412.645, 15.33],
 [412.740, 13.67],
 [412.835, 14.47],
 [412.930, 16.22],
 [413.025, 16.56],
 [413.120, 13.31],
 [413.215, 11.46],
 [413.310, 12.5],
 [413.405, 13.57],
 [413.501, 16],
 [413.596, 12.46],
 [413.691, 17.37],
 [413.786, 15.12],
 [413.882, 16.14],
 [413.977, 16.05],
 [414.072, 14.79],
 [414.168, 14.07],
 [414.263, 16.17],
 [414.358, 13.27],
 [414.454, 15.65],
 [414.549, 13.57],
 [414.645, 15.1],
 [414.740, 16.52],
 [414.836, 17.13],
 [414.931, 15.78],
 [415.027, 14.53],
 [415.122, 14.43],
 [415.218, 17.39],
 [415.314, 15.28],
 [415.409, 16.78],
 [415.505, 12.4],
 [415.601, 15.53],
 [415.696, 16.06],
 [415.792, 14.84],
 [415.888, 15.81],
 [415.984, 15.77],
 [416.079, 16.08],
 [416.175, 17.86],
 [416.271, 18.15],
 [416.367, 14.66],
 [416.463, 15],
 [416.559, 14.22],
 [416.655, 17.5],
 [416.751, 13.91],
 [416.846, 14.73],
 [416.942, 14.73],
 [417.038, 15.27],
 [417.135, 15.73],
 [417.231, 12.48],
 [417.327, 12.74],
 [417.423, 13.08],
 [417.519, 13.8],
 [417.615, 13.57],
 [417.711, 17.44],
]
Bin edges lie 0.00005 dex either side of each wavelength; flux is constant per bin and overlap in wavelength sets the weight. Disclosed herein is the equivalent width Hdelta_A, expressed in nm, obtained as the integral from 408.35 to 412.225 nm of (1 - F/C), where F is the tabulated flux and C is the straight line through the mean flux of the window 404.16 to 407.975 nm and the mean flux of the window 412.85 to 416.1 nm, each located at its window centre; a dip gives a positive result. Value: -0.11 nm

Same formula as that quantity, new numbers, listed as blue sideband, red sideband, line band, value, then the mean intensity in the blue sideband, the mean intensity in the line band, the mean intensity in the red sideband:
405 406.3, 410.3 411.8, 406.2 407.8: -0.11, 13.8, 15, 15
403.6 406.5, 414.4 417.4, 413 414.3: 0.05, 14.7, 14.6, 15.3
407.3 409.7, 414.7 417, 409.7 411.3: 0.20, 15.9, 13.9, 15.6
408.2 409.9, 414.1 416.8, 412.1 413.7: 0.11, 15.8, 14.5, 15.5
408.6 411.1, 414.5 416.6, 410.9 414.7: 0.08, 15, 15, 15.6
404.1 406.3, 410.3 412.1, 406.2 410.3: -0.14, 14.2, 15.2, 15.1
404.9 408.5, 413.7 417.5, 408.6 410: -0.08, 14.7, 15.6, 15.2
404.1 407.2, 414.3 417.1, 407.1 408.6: -0.06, 14.5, 15.3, 15.4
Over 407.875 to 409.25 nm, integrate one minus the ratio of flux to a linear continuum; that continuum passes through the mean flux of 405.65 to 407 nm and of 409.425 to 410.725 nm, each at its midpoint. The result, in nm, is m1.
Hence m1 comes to -0.25 nm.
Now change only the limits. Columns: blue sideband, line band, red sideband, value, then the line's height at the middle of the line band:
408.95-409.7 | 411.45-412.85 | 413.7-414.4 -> 0.06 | 15.8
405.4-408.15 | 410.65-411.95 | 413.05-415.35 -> -0.05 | 14.8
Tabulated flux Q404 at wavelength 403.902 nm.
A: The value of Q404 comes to 18.69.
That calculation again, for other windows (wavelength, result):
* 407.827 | 14.4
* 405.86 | 15.08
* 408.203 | 15.87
